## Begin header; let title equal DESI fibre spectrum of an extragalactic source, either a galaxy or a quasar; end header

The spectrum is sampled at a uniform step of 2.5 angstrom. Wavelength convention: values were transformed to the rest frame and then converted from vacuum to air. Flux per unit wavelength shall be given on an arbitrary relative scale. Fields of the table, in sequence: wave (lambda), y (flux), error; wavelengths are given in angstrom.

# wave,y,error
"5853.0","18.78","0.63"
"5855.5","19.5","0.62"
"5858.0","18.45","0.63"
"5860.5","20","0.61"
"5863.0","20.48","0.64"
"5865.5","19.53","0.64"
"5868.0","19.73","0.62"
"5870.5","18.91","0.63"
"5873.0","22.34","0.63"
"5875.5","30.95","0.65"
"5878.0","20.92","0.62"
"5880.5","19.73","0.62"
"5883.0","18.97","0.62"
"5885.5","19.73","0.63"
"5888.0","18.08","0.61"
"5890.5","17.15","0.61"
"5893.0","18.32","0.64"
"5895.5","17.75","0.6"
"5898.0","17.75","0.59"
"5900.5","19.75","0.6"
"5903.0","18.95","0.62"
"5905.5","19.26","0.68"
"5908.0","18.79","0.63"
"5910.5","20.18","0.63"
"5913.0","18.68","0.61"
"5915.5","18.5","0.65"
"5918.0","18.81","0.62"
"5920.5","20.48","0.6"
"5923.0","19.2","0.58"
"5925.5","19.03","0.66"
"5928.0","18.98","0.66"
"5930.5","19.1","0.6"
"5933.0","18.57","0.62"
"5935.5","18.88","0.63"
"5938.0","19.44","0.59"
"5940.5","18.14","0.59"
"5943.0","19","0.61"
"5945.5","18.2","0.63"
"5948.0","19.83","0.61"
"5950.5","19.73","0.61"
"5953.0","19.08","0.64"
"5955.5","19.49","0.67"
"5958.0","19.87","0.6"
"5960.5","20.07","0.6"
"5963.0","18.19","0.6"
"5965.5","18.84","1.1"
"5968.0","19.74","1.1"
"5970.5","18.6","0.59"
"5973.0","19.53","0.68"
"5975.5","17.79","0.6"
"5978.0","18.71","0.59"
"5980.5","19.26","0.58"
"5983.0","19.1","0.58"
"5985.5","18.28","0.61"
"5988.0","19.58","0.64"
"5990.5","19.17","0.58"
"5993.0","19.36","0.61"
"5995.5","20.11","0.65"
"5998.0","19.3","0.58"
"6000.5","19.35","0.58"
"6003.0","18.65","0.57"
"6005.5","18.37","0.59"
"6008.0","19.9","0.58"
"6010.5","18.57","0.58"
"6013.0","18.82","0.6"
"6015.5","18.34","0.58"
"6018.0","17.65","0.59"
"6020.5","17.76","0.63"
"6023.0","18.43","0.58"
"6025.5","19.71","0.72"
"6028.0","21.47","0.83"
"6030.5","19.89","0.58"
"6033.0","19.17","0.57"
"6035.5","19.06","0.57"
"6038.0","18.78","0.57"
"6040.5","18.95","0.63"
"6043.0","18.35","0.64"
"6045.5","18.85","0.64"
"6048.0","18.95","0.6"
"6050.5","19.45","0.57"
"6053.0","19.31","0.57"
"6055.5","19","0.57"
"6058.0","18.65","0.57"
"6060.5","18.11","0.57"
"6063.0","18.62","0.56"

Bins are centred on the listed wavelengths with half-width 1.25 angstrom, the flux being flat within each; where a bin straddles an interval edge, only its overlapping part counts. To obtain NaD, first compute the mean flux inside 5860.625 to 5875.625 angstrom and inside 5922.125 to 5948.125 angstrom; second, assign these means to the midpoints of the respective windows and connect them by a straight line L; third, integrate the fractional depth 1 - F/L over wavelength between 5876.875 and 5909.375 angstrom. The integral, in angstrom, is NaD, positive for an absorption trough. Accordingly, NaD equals 2.3 angstrom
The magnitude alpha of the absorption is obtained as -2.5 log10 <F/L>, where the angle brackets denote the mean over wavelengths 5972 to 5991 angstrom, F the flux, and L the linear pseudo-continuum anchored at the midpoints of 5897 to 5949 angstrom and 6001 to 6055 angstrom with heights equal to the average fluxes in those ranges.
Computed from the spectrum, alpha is 0.01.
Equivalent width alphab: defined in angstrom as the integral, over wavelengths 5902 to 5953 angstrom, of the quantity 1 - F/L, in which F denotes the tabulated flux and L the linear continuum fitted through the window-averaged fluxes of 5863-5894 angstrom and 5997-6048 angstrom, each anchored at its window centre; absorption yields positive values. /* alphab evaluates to 2.08 angstrom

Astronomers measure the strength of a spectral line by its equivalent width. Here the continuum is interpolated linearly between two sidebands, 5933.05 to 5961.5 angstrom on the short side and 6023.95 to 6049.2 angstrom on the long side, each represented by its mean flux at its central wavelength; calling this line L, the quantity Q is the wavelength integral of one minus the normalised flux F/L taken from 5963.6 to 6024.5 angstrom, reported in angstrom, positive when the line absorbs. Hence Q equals 1.2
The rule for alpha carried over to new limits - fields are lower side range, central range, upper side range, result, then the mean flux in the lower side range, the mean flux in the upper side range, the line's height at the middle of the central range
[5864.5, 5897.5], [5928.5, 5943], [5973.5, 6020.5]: 0.039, 20.1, 18.9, 19.5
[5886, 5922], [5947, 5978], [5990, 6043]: -0.016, 18.8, 19.1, 18.9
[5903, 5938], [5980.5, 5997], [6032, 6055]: -0.013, 19.1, 19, 19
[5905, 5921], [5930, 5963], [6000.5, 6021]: -0.010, 19.2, 18.6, 19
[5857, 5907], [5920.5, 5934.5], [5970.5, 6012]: 0.023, 19.8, 19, 19.5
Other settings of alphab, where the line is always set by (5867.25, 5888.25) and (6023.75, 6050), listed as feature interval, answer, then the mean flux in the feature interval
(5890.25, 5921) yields 3.0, 18.8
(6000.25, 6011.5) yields 0.4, 18.9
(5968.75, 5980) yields 0.7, 18.7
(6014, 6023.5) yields 0.7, 18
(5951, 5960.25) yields 0.3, 19.6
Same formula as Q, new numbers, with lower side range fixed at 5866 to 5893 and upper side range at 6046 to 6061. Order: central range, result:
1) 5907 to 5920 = 0.72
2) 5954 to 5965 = 0.24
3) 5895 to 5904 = 0.76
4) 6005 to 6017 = 0.33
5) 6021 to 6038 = -0.28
